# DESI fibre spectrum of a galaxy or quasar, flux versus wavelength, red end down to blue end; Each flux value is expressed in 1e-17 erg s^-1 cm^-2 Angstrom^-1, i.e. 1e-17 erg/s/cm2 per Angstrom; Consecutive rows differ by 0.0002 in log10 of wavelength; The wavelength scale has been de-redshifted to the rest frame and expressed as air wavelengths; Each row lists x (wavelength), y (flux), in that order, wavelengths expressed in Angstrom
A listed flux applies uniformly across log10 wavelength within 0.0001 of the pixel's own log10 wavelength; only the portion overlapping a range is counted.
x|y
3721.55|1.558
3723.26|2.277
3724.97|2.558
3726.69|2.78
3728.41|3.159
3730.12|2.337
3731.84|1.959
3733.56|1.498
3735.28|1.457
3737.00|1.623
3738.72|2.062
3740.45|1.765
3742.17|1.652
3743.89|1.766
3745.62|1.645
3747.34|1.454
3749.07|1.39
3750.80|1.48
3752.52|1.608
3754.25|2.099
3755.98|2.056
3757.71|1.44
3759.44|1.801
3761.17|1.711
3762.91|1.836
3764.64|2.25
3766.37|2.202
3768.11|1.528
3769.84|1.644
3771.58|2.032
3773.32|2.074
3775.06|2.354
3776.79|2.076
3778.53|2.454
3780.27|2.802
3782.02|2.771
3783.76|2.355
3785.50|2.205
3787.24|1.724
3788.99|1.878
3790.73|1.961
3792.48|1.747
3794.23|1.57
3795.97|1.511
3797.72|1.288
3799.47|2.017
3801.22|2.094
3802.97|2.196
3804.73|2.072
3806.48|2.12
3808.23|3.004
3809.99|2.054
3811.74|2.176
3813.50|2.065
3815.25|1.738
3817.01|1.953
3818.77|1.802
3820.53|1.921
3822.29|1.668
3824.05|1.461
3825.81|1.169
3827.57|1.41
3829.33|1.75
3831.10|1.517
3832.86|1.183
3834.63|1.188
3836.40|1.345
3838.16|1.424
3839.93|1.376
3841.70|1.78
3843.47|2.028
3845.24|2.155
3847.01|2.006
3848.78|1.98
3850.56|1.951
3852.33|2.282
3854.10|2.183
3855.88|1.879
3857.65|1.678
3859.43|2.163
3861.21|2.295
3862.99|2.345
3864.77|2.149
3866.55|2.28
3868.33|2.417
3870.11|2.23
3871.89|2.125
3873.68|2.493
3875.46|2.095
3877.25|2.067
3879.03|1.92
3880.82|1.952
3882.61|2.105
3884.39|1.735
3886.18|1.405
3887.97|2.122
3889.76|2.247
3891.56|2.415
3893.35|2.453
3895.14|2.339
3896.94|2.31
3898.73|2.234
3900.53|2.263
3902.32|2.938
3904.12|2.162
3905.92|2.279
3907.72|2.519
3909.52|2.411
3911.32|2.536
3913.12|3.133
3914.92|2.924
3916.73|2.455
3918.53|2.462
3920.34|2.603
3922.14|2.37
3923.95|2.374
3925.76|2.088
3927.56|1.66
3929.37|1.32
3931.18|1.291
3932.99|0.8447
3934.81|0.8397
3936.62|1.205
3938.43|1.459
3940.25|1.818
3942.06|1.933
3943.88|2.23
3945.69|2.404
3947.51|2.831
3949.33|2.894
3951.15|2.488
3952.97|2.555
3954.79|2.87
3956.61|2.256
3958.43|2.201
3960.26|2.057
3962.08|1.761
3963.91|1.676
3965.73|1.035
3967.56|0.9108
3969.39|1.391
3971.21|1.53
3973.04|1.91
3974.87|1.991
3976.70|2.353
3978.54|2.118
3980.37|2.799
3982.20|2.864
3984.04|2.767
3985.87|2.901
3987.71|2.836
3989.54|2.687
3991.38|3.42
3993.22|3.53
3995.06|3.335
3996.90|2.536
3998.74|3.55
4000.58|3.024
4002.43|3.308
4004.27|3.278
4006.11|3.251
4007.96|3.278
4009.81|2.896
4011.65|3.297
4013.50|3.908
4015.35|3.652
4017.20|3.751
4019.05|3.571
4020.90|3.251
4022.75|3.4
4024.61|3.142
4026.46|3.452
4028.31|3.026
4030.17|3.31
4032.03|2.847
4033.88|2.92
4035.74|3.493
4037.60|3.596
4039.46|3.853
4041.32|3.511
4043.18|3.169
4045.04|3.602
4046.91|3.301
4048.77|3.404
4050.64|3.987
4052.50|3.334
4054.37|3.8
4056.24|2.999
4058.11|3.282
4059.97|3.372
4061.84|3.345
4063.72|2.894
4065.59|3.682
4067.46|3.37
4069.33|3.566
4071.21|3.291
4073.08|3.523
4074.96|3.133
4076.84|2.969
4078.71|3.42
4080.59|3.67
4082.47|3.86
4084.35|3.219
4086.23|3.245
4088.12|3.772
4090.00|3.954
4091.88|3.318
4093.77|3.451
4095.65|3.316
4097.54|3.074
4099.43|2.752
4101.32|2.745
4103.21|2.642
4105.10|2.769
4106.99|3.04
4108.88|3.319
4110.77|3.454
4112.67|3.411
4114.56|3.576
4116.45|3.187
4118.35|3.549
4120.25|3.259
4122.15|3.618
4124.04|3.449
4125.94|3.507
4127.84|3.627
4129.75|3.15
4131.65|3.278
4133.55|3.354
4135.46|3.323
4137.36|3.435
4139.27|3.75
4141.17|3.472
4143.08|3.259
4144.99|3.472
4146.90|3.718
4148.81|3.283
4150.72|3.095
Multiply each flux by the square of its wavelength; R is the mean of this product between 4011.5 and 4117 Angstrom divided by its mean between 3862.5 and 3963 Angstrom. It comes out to 1.7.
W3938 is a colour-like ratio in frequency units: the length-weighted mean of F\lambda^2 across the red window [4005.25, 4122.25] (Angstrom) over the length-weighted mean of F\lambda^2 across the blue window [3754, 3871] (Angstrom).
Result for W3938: 2.0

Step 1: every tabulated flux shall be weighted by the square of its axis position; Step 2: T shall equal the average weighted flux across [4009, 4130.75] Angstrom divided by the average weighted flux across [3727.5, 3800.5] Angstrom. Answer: 2.05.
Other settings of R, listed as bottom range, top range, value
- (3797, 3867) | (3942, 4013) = 1.47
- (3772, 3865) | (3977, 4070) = 1.88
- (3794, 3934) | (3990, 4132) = 1.82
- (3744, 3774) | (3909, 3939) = 1.22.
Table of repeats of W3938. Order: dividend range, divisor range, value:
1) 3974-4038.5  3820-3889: 1.80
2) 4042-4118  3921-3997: 1.64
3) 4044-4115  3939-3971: 1.73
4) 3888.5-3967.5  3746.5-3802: 1.21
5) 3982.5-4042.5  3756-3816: 1.81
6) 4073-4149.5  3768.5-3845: 2.08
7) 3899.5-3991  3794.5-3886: 1.20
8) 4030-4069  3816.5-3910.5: 1.86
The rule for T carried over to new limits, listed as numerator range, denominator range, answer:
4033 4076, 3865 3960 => 1.68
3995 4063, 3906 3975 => 1.72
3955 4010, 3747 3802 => 1.46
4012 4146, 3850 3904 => 1.72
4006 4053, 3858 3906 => 1.66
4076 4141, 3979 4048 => 1.08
